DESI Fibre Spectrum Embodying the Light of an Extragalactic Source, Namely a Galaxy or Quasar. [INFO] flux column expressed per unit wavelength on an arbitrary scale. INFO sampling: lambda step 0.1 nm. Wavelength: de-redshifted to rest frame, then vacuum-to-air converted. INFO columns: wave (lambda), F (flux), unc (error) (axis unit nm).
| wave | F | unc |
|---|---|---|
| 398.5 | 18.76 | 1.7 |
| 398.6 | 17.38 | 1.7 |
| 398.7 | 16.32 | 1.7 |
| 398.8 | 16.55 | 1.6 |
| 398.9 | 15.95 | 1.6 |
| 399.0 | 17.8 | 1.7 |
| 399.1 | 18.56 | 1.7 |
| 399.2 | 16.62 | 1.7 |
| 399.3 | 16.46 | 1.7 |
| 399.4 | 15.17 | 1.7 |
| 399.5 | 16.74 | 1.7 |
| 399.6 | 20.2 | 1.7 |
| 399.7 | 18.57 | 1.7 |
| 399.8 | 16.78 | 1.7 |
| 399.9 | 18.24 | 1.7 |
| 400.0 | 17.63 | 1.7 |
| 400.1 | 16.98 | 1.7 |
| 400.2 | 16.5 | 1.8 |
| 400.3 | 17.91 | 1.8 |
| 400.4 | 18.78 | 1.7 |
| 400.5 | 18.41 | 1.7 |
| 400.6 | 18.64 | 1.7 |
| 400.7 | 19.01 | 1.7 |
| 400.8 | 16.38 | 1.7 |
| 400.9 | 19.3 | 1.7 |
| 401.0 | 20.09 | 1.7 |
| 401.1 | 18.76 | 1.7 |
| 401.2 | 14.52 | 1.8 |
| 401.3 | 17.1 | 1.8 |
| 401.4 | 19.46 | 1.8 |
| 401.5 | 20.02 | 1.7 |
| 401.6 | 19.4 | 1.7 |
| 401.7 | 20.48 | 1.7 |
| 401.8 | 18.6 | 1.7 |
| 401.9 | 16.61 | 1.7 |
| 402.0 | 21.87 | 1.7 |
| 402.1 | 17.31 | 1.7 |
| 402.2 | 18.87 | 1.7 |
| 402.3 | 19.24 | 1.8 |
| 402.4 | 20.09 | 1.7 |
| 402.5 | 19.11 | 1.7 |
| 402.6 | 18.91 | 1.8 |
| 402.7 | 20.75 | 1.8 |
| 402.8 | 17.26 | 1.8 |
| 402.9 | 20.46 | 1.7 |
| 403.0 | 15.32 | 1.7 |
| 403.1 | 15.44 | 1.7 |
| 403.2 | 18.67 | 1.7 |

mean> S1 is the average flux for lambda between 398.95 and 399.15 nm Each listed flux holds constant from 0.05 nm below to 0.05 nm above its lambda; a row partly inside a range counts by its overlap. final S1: 18.2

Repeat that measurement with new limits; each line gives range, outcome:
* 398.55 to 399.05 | 16.8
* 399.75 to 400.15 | 17.4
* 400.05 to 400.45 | 17.5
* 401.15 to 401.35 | 15.8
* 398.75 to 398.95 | 16.2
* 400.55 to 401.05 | 18.7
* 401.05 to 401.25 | 16.6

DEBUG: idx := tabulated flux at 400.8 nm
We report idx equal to 16.38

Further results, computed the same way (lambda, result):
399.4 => 15.17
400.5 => 18.41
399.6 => 20.2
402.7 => 20.75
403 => 15.32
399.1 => 18.56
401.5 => 20.02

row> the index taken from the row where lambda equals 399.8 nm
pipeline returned 16.78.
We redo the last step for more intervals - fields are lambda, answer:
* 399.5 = 16.74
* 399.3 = 16.46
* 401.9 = 16.61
